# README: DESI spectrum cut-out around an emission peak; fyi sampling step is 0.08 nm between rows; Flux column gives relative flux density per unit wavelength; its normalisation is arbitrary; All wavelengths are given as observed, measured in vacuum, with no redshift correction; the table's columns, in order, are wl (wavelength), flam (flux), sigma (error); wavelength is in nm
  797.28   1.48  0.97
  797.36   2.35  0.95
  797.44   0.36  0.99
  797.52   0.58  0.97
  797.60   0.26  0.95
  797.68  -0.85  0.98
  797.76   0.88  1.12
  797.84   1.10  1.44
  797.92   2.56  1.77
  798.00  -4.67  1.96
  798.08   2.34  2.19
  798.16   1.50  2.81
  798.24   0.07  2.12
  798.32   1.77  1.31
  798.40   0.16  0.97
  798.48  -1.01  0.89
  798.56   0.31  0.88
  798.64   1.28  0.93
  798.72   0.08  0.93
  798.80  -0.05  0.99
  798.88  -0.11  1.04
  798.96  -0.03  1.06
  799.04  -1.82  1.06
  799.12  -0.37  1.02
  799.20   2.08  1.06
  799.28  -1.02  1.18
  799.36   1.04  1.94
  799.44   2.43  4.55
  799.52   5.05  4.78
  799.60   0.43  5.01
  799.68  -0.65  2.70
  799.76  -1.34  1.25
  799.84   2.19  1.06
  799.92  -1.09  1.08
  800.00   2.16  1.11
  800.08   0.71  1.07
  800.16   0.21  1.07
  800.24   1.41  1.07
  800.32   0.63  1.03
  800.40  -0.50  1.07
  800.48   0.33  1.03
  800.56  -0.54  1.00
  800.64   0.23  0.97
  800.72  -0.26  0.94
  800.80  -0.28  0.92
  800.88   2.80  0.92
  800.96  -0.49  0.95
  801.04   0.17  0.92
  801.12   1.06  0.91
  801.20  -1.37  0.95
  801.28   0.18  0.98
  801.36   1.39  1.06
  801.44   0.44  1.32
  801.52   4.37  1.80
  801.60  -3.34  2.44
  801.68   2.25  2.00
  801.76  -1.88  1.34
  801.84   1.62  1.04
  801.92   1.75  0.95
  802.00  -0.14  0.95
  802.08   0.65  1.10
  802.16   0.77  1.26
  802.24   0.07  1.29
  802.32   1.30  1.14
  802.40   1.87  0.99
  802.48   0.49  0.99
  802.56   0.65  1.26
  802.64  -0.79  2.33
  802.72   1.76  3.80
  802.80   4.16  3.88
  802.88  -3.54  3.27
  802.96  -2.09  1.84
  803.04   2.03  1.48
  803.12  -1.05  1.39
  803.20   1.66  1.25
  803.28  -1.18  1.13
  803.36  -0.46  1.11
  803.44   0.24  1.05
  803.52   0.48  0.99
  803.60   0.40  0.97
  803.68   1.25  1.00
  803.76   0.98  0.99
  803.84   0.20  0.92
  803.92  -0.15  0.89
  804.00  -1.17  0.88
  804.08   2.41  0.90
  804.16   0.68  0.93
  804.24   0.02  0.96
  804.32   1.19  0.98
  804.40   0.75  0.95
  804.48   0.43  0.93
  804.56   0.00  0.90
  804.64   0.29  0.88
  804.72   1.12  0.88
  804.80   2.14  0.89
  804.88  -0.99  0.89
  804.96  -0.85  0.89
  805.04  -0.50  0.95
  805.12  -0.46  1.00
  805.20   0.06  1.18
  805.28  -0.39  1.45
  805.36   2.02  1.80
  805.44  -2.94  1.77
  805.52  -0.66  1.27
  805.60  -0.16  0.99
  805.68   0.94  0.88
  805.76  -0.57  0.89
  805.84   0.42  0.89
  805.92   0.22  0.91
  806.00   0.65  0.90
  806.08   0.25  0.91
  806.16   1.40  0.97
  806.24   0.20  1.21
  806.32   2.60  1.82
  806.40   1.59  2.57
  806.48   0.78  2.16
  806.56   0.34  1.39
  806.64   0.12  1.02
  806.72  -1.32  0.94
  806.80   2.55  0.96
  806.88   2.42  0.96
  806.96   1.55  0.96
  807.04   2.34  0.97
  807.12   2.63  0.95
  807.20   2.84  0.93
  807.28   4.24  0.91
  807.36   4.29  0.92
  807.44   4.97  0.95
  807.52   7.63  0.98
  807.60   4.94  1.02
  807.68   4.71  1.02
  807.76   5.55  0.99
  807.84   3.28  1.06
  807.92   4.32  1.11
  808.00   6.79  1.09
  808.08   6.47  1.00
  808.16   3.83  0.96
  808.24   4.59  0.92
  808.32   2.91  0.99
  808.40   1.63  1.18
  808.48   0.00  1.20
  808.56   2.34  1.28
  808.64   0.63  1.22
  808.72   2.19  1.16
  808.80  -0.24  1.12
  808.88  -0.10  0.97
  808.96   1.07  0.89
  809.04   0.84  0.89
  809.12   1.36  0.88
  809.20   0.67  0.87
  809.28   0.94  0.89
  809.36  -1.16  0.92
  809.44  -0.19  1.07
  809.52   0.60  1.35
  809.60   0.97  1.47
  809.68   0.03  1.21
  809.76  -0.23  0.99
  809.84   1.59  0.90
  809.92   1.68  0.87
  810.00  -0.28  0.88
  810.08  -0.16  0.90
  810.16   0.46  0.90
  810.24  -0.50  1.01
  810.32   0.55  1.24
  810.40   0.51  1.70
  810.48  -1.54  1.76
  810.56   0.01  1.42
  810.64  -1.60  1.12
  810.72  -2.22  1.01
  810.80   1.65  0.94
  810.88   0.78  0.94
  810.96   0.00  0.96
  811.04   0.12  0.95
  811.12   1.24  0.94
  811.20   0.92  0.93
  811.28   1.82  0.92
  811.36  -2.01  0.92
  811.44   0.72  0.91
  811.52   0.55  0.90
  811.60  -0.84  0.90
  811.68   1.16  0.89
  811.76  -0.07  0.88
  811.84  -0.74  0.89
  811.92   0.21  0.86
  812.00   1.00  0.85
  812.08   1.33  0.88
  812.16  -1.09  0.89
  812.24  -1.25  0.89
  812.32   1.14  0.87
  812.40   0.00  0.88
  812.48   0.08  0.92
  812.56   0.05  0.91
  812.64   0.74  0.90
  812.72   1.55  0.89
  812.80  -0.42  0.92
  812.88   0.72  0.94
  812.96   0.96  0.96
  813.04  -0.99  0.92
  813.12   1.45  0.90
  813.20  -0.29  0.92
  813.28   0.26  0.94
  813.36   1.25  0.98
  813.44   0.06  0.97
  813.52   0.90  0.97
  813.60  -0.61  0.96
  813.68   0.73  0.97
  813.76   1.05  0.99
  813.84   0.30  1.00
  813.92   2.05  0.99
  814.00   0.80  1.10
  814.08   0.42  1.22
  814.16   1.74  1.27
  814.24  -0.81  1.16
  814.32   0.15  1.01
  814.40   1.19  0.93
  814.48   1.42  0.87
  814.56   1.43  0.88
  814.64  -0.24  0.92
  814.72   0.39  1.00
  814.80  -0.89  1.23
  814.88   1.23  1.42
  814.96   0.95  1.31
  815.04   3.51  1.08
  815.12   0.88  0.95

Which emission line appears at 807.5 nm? [O II] 3727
